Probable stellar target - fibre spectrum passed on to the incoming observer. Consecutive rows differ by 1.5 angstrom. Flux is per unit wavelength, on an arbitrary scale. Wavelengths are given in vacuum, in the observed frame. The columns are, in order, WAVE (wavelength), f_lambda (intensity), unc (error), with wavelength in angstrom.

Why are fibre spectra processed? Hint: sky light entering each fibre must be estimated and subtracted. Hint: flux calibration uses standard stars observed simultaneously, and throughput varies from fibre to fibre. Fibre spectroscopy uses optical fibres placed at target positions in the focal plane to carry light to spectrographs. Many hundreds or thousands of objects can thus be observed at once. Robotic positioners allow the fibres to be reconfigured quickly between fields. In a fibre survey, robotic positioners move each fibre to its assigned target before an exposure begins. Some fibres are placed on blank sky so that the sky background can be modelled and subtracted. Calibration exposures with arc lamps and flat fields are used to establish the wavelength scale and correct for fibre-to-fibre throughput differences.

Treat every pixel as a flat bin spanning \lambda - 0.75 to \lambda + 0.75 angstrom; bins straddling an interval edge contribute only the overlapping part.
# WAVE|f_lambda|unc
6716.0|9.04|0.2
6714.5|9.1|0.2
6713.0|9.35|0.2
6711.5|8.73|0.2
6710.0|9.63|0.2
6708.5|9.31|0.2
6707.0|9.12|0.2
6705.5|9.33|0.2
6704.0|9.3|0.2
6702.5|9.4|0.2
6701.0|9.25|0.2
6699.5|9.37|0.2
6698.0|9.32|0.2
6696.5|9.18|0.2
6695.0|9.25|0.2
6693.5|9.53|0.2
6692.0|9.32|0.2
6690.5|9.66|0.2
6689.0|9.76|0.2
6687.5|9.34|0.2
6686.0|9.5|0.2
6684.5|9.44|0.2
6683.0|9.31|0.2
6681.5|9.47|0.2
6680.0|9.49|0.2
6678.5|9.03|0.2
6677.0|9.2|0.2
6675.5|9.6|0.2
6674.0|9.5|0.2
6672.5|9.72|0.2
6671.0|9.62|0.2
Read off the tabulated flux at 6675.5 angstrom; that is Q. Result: 9.6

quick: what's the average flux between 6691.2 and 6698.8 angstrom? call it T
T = 9.32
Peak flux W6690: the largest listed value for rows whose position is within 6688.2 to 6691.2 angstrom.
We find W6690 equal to 9.76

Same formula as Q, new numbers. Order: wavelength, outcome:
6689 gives 9.76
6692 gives 9.32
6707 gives 9.12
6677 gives 9.2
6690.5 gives 9.66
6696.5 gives 9.18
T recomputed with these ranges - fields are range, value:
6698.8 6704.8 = 9.33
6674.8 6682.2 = 9.36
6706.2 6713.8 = 9.23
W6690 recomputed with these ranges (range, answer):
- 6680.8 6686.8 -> 9.5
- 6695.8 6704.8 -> 9.4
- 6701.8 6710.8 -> 9.63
